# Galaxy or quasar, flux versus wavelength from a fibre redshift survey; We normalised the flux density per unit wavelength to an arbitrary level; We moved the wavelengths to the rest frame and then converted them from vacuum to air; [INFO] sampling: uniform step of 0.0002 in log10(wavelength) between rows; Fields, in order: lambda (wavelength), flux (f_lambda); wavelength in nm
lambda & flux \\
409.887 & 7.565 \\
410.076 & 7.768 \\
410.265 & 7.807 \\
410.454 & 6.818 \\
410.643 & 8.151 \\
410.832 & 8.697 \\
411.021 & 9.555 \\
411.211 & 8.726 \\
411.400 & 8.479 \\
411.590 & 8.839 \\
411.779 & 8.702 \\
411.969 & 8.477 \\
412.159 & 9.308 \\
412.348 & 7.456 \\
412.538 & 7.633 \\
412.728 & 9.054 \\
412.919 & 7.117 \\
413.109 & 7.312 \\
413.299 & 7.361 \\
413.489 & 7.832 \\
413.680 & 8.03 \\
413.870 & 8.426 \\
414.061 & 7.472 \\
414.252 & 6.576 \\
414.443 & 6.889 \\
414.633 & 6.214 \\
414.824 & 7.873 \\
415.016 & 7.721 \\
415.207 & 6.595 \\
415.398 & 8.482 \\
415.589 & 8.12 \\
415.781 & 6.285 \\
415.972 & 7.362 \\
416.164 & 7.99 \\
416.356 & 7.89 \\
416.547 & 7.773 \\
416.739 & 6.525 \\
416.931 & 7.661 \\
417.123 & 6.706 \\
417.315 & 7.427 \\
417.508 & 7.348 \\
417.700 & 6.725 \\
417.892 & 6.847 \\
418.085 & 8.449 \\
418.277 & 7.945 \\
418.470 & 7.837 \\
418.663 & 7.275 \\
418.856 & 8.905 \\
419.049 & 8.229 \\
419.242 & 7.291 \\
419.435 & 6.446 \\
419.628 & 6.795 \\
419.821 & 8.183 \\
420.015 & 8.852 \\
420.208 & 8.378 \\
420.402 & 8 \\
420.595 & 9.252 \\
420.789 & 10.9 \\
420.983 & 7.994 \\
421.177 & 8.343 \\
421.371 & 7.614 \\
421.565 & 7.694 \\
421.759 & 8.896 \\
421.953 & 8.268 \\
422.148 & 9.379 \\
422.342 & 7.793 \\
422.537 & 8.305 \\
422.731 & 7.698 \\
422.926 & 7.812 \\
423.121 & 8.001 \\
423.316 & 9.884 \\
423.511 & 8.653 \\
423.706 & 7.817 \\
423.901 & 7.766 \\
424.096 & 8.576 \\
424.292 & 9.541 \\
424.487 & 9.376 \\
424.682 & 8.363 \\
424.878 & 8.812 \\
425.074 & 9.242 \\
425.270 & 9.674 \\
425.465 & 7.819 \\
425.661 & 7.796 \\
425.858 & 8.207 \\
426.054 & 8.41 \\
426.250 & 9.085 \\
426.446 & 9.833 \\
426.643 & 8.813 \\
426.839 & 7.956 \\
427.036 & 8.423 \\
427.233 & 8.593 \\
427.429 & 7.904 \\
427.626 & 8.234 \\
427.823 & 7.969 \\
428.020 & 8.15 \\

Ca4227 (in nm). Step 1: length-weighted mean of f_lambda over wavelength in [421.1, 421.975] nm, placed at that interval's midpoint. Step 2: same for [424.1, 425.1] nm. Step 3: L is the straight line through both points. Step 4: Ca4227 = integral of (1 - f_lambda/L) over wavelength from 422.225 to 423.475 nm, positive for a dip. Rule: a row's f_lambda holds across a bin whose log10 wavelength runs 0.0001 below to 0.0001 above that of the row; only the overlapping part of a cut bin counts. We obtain 0.03 nm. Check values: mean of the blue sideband 8.16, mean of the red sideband 9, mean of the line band 8.29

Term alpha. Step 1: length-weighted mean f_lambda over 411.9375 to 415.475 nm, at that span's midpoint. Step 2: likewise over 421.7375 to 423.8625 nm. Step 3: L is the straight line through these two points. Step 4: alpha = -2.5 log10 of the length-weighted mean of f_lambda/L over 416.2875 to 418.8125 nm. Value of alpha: 0.073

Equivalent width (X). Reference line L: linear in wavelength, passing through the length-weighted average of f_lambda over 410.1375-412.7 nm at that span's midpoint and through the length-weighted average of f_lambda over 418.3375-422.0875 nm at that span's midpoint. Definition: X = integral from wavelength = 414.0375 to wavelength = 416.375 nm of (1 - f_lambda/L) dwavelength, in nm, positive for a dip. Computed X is 0.27 nm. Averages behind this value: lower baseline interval 8.37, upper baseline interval 8.17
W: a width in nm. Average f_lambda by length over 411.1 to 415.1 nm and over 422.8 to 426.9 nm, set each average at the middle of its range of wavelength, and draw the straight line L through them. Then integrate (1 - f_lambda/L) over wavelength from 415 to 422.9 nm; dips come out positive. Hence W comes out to 0.386 nm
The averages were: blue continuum 7.88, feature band 7.86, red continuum 8.64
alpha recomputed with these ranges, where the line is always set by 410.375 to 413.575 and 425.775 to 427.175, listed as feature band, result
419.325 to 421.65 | 0.04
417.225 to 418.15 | 0.15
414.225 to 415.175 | 0.18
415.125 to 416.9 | 0.12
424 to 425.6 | -0.03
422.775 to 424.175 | 0.03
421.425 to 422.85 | 0.04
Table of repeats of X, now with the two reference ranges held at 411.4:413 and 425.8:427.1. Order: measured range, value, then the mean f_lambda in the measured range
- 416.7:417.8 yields 0.179 nm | 7.09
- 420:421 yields -0.049 nm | 8.97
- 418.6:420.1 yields 0.136 nm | 7.75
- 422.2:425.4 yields 0.017 nm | 8.59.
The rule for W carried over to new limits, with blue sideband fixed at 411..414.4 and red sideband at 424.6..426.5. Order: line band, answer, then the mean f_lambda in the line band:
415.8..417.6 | 0.20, 7.36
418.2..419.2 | 0.04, 7.99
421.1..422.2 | 0.02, 8.32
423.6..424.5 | 0.01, 8.55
